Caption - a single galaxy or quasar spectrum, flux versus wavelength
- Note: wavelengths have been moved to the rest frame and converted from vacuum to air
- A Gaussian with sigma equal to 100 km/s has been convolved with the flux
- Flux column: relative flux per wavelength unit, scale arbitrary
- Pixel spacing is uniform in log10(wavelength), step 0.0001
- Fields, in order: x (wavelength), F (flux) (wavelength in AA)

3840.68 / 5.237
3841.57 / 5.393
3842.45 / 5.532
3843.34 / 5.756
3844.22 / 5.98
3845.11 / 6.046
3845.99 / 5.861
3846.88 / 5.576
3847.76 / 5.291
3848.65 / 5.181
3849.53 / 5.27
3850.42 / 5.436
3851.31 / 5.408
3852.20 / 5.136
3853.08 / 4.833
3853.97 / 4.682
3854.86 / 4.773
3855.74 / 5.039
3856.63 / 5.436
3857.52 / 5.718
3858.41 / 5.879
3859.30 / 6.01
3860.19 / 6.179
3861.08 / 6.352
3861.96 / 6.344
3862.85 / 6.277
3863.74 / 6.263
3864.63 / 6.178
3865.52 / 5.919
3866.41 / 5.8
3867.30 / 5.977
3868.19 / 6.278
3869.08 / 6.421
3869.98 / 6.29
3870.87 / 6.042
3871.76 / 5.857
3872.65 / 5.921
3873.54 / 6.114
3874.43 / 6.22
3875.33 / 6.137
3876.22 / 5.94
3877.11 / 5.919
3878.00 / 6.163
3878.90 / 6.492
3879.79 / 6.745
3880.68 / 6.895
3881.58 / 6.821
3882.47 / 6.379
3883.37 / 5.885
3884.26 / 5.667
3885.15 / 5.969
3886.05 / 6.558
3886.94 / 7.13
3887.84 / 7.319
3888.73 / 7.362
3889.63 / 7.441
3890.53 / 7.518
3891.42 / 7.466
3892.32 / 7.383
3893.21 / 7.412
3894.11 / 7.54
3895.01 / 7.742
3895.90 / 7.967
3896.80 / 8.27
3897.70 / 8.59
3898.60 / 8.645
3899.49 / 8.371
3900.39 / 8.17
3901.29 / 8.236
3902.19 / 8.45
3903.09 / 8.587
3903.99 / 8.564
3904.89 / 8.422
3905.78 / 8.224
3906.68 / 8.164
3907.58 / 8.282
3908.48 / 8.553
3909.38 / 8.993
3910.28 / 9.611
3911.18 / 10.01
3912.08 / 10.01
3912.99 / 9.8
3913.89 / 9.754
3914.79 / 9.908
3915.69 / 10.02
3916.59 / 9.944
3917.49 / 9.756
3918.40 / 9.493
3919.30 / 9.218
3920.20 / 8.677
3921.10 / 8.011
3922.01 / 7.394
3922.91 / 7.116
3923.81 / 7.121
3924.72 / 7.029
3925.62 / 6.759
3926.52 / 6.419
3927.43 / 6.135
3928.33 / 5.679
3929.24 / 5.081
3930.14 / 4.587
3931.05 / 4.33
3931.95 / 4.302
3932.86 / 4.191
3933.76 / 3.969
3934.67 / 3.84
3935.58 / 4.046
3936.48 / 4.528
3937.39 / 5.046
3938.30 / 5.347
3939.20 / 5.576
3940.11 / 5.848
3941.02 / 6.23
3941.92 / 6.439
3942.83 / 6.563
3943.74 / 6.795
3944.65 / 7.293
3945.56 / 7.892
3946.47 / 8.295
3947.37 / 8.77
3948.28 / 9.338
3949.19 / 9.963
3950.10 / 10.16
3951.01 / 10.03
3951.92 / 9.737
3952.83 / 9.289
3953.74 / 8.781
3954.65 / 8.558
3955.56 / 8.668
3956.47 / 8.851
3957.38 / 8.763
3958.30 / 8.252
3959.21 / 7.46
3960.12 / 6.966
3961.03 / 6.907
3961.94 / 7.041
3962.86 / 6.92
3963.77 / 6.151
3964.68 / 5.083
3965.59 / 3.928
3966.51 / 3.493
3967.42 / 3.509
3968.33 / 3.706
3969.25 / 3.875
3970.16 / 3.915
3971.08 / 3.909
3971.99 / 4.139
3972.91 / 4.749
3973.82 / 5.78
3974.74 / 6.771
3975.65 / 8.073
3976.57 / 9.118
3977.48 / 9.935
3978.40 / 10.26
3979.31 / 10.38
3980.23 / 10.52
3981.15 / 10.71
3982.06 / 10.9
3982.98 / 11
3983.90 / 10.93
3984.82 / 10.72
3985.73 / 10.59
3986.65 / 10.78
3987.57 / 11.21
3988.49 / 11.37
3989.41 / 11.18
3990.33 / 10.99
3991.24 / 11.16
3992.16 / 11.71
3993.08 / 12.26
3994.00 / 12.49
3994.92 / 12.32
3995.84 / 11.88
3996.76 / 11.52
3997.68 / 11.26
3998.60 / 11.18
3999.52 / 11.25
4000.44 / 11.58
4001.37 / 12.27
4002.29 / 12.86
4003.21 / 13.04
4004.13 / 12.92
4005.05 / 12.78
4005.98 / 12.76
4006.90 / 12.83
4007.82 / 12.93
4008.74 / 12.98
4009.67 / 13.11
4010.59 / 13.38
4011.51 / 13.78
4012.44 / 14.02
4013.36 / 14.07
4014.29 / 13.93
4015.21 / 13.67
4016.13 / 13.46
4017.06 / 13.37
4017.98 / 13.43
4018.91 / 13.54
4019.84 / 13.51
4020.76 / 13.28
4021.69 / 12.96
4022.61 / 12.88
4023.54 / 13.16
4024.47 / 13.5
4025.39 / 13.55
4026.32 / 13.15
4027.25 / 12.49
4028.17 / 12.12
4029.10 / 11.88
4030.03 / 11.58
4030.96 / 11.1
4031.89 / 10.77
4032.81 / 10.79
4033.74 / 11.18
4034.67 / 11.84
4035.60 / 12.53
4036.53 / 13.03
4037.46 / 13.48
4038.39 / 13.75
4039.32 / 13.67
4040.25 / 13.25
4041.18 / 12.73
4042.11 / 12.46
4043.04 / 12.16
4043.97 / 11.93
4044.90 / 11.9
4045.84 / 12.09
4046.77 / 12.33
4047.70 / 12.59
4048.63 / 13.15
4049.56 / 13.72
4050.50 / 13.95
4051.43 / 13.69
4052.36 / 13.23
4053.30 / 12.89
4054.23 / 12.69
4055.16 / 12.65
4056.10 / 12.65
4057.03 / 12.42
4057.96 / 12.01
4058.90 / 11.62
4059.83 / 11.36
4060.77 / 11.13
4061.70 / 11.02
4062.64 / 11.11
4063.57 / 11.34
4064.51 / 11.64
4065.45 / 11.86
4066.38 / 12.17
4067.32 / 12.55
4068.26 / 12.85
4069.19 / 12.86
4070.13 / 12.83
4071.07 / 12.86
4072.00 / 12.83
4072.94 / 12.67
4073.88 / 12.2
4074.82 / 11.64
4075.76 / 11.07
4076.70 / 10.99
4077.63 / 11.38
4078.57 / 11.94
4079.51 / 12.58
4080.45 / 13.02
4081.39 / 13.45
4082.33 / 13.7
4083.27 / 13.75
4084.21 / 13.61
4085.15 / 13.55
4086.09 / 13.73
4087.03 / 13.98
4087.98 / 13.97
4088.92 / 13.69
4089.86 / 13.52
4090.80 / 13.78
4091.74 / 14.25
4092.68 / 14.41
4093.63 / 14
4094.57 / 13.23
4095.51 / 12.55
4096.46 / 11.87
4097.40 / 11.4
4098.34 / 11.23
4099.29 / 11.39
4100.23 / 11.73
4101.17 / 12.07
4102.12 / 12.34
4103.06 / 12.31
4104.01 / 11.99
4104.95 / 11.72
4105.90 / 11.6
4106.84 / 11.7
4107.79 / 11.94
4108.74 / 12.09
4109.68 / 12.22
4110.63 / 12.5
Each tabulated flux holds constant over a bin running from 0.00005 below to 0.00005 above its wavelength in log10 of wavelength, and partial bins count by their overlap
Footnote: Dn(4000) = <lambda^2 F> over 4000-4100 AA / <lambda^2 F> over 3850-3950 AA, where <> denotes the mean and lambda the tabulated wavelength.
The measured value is 2.0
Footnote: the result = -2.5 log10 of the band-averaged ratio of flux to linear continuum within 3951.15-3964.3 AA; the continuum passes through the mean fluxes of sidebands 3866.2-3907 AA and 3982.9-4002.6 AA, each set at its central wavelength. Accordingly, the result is 0.24 mag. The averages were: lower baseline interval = 7.08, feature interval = 8.05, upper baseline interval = 11.5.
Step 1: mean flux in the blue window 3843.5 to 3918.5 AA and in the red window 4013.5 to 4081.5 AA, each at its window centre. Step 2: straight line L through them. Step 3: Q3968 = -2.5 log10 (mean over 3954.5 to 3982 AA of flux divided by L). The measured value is 0.39 mag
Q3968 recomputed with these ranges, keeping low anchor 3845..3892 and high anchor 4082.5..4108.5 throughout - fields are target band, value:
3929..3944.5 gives 0.49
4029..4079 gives -0.07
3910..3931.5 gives -0.06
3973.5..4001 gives -0.12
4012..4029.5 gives -0.25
